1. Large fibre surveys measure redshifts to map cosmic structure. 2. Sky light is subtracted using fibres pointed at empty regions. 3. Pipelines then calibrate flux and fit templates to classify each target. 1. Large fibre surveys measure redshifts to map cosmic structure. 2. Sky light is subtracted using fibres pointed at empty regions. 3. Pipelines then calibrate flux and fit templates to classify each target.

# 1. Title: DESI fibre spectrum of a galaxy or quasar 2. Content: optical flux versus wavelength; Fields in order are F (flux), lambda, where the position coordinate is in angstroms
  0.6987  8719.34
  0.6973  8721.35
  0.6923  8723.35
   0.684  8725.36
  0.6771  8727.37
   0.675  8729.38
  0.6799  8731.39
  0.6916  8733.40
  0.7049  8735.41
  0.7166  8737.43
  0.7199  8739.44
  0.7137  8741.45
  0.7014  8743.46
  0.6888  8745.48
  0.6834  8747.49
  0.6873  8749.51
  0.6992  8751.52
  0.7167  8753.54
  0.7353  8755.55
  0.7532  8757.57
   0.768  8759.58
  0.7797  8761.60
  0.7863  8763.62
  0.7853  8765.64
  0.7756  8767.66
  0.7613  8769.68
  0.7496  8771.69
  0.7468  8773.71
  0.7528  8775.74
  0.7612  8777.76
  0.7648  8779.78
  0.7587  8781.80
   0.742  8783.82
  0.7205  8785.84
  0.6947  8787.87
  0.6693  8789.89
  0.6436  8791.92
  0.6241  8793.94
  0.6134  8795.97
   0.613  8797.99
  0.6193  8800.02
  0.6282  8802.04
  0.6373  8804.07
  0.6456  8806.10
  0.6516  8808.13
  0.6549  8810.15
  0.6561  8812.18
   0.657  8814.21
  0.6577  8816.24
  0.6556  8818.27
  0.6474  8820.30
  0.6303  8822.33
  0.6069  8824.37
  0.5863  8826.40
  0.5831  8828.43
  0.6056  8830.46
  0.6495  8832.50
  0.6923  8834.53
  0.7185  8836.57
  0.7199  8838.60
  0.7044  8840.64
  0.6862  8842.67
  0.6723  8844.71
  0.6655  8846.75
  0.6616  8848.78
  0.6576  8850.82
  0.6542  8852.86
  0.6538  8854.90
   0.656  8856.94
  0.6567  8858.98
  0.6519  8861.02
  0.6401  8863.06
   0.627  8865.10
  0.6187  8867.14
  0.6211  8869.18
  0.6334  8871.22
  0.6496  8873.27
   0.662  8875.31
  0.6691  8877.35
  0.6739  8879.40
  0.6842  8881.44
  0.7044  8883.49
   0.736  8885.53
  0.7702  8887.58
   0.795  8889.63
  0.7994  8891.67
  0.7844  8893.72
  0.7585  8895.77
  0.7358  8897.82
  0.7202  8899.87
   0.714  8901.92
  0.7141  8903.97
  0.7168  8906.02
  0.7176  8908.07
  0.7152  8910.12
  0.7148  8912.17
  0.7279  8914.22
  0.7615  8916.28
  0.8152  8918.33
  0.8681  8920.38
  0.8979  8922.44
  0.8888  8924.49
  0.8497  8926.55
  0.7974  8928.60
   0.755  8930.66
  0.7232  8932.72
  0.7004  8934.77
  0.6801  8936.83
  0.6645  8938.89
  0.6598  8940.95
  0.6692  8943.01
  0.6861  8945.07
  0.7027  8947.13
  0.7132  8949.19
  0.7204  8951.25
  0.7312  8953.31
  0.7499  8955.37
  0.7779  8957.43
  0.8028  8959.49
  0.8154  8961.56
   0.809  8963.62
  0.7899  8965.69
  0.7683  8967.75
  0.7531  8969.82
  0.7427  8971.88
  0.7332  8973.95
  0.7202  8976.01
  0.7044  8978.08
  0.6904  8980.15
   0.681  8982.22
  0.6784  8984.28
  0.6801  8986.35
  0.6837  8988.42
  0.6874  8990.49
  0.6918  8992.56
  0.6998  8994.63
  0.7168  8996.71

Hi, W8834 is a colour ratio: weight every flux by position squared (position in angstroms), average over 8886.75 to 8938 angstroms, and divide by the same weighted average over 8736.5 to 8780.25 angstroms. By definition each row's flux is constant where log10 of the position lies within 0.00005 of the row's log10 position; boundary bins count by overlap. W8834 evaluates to 1.07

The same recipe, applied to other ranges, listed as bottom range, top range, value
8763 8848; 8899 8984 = 1.13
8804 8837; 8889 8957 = 1.19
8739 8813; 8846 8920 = 1.02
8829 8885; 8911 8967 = 1.17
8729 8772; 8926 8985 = 1.06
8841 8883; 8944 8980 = 1.16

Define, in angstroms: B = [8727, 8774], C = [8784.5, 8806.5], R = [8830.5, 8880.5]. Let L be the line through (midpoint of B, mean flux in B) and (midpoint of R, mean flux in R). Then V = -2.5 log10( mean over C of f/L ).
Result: 0.08 mag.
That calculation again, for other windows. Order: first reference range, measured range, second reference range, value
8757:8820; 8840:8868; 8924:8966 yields 0.10 mag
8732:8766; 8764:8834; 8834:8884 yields 0.03 mag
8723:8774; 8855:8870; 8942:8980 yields 0.15 mag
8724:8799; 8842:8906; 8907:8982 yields 0.07 mag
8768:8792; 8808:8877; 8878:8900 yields 0.14 mag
